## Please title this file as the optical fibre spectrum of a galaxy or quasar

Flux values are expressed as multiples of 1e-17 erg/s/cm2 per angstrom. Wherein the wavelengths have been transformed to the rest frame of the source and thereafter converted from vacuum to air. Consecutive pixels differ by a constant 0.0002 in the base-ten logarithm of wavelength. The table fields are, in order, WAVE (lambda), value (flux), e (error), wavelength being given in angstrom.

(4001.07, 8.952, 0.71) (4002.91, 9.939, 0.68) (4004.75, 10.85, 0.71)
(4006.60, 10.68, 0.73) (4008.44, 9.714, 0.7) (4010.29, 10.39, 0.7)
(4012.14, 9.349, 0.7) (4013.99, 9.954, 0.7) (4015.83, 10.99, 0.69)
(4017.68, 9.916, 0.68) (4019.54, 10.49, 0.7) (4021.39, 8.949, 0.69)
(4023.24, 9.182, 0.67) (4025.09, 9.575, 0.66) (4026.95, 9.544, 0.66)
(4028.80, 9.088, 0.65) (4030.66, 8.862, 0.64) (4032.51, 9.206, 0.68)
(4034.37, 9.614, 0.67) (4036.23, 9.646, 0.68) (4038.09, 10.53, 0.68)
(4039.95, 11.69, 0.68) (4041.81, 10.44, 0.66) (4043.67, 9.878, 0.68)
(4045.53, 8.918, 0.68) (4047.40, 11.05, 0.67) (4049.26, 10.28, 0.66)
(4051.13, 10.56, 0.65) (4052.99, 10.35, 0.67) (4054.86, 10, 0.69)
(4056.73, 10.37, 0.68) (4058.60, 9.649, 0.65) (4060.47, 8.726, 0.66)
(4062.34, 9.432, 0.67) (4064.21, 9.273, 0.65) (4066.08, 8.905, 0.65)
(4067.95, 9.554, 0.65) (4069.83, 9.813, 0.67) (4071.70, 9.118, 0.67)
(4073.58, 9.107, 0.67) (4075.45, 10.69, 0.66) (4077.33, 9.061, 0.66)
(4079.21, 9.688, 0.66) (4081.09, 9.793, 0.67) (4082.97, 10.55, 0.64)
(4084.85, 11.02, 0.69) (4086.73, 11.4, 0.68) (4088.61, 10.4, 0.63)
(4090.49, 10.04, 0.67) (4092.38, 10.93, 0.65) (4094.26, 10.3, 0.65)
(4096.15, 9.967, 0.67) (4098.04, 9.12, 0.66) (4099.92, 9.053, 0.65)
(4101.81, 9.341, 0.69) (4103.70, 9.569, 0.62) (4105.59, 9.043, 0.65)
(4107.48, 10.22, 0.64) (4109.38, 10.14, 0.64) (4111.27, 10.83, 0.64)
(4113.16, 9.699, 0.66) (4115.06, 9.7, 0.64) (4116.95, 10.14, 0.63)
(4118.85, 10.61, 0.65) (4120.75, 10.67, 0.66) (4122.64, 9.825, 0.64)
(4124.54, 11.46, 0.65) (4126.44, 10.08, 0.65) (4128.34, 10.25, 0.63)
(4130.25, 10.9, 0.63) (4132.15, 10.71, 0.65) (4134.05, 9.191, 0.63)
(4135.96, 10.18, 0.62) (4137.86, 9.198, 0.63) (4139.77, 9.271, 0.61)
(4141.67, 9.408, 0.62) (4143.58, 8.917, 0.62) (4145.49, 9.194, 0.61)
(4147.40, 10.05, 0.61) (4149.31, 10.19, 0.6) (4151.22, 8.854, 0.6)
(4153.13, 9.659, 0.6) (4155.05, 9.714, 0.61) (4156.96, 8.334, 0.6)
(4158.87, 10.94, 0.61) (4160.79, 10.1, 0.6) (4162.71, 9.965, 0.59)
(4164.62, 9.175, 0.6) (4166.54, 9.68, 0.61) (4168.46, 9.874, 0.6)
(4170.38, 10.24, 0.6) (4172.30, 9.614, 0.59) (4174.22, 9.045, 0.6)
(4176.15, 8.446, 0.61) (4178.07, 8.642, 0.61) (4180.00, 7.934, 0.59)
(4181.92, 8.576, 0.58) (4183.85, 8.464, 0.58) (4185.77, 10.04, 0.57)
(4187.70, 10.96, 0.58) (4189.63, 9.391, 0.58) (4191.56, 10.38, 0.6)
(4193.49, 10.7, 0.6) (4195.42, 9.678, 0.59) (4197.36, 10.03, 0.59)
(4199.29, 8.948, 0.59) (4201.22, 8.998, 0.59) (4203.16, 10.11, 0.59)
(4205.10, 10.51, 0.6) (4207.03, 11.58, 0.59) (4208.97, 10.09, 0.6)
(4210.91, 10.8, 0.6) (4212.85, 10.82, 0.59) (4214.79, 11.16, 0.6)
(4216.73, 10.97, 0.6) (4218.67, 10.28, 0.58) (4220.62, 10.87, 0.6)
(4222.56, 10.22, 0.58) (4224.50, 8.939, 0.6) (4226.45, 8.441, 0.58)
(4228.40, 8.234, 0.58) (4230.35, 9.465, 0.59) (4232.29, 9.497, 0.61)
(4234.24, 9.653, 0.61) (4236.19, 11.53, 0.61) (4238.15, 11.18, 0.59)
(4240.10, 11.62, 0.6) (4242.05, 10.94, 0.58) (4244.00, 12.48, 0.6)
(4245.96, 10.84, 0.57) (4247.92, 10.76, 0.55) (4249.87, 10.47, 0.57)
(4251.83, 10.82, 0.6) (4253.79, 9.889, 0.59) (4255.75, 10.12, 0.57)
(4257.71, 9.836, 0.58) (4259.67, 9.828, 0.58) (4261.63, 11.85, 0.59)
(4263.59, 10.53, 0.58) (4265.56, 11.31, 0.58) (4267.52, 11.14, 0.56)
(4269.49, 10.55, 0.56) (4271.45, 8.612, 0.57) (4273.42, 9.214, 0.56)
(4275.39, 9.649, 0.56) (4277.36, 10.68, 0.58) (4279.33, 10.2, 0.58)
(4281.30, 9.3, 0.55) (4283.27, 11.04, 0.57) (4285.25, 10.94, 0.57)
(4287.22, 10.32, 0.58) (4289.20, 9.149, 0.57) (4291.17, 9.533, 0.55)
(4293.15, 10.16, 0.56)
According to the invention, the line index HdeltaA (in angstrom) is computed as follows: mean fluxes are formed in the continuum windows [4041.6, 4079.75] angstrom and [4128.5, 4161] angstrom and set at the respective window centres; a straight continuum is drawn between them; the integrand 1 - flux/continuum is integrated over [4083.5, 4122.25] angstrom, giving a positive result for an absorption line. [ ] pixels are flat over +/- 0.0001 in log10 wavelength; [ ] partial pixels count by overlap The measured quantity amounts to -1.6 angstrom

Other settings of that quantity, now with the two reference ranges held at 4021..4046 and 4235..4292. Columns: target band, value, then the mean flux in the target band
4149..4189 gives 2.84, 9.44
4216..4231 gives 1.00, 9.66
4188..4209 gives 0.41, 10.1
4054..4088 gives 0.08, 9.79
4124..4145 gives 0.26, 9.91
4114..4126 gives -0.47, 10.4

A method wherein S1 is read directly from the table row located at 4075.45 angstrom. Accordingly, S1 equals 10.69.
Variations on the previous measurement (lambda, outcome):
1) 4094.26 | 10.3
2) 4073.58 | 9.107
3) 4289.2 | 9.149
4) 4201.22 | 8.998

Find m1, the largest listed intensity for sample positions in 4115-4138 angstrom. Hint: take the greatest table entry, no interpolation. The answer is 11.46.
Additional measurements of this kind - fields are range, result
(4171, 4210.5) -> 11.58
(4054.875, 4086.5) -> 11.02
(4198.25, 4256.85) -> 12.48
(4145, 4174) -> 10.94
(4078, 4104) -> 11.4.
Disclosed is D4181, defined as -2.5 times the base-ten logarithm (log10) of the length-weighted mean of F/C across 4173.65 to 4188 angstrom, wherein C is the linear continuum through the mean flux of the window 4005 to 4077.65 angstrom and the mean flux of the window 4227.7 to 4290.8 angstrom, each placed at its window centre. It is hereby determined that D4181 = 0.142 mag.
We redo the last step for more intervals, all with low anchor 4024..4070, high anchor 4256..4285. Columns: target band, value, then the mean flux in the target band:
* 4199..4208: 0.00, 10.1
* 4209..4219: -0.06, 10.8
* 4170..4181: 0.13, 8.92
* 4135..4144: 0.06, 9.42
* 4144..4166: 0.04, 9.64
